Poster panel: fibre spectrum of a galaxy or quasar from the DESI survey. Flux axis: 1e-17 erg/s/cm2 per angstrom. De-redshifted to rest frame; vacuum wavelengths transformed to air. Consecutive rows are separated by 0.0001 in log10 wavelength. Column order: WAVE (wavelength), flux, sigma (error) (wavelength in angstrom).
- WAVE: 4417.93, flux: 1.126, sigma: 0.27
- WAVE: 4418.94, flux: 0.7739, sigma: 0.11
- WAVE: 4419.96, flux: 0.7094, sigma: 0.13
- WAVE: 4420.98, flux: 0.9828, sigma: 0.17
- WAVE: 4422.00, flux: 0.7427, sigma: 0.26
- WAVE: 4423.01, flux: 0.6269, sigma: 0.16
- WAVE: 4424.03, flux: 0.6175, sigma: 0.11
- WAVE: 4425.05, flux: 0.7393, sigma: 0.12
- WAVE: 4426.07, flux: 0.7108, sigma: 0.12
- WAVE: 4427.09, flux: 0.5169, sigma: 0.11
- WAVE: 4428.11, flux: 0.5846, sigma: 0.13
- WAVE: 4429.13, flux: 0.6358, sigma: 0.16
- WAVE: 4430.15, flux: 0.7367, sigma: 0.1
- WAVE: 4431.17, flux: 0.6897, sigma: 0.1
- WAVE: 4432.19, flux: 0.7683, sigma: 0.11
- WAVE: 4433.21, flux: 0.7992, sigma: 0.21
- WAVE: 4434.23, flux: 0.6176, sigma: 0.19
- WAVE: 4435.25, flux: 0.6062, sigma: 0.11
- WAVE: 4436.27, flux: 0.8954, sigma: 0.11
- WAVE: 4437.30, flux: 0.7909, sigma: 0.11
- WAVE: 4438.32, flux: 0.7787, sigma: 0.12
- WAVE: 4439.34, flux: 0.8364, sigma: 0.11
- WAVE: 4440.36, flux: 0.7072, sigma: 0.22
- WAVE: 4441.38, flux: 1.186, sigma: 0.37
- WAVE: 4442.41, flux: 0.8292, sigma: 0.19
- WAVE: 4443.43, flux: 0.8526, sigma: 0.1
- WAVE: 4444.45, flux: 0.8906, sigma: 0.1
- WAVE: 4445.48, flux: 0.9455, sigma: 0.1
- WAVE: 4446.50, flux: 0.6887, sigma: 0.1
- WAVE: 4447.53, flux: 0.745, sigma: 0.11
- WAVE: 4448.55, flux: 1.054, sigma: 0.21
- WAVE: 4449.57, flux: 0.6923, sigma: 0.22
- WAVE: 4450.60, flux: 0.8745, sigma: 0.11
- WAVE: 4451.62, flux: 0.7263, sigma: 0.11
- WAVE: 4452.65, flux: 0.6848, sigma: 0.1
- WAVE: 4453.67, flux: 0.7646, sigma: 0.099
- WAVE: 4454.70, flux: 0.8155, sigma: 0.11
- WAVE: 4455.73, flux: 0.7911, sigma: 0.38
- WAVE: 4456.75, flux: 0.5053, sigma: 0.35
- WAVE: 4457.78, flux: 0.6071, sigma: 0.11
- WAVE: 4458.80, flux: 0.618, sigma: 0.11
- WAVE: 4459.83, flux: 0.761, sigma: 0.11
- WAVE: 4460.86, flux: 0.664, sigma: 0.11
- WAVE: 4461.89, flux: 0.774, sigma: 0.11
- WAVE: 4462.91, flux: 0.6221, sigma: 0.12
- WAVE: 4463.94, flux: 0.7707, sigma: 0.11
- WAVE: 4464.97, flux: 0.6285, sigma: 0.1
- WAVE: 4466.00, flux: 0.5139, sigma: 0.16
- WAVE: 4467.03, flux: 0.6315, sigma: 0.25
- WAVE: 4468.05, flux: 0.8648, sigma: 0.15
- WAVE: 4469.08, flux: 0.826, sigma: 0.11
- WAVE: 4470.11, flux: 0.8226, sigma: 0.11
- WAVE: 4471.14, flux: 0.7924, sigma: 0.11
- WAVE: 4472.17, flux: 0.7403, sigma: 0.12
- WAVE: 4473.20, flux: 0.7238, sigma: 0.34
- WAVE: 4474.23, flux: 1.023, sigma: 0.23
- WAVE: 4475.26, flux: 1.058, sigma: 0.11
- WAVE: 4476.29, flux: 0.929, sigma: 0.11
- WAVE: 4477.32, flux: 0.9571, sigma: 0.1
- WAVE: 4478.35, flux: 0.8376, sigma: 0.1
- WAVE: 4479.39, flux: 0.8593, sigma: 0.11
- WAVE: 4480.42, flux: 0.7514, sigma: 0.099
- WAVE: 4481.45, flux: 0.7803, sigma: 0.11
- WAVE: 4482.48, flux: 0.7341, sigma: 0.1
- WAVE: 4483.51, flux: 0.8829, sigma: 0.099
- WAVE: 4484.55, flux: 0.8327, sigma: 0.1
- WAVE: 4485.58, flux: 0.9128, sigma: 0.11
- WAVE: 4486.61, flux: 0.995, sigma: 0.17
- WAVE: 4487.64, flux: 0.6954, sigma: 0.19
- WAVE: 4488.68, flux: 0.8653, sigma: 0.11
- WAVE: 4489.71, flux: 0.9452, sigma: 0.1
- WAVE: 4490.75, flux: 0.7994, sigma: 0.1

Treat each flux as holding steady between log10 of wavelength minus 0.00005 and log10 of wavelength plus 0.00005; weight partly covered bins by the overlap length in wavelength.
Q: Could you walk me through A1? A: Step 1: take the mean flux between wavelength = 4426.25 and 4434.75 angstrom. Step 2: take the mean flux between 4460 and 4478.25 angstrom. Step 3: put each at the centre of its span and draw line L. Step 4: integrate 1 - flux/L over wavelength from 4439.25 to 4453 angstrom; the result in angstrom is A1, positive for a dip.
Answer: -2.3 angstrom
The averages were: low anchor 0.67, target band 0.838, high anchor 0.786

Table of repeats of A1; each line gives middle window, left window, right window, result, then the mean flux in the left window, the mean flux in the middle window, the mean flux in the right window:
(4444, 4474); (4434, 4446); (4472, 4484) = 3.58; 0.833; 0.745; 0.86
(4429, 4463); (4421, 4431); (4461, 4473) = -3.34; 0.674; 0.767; 0.724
